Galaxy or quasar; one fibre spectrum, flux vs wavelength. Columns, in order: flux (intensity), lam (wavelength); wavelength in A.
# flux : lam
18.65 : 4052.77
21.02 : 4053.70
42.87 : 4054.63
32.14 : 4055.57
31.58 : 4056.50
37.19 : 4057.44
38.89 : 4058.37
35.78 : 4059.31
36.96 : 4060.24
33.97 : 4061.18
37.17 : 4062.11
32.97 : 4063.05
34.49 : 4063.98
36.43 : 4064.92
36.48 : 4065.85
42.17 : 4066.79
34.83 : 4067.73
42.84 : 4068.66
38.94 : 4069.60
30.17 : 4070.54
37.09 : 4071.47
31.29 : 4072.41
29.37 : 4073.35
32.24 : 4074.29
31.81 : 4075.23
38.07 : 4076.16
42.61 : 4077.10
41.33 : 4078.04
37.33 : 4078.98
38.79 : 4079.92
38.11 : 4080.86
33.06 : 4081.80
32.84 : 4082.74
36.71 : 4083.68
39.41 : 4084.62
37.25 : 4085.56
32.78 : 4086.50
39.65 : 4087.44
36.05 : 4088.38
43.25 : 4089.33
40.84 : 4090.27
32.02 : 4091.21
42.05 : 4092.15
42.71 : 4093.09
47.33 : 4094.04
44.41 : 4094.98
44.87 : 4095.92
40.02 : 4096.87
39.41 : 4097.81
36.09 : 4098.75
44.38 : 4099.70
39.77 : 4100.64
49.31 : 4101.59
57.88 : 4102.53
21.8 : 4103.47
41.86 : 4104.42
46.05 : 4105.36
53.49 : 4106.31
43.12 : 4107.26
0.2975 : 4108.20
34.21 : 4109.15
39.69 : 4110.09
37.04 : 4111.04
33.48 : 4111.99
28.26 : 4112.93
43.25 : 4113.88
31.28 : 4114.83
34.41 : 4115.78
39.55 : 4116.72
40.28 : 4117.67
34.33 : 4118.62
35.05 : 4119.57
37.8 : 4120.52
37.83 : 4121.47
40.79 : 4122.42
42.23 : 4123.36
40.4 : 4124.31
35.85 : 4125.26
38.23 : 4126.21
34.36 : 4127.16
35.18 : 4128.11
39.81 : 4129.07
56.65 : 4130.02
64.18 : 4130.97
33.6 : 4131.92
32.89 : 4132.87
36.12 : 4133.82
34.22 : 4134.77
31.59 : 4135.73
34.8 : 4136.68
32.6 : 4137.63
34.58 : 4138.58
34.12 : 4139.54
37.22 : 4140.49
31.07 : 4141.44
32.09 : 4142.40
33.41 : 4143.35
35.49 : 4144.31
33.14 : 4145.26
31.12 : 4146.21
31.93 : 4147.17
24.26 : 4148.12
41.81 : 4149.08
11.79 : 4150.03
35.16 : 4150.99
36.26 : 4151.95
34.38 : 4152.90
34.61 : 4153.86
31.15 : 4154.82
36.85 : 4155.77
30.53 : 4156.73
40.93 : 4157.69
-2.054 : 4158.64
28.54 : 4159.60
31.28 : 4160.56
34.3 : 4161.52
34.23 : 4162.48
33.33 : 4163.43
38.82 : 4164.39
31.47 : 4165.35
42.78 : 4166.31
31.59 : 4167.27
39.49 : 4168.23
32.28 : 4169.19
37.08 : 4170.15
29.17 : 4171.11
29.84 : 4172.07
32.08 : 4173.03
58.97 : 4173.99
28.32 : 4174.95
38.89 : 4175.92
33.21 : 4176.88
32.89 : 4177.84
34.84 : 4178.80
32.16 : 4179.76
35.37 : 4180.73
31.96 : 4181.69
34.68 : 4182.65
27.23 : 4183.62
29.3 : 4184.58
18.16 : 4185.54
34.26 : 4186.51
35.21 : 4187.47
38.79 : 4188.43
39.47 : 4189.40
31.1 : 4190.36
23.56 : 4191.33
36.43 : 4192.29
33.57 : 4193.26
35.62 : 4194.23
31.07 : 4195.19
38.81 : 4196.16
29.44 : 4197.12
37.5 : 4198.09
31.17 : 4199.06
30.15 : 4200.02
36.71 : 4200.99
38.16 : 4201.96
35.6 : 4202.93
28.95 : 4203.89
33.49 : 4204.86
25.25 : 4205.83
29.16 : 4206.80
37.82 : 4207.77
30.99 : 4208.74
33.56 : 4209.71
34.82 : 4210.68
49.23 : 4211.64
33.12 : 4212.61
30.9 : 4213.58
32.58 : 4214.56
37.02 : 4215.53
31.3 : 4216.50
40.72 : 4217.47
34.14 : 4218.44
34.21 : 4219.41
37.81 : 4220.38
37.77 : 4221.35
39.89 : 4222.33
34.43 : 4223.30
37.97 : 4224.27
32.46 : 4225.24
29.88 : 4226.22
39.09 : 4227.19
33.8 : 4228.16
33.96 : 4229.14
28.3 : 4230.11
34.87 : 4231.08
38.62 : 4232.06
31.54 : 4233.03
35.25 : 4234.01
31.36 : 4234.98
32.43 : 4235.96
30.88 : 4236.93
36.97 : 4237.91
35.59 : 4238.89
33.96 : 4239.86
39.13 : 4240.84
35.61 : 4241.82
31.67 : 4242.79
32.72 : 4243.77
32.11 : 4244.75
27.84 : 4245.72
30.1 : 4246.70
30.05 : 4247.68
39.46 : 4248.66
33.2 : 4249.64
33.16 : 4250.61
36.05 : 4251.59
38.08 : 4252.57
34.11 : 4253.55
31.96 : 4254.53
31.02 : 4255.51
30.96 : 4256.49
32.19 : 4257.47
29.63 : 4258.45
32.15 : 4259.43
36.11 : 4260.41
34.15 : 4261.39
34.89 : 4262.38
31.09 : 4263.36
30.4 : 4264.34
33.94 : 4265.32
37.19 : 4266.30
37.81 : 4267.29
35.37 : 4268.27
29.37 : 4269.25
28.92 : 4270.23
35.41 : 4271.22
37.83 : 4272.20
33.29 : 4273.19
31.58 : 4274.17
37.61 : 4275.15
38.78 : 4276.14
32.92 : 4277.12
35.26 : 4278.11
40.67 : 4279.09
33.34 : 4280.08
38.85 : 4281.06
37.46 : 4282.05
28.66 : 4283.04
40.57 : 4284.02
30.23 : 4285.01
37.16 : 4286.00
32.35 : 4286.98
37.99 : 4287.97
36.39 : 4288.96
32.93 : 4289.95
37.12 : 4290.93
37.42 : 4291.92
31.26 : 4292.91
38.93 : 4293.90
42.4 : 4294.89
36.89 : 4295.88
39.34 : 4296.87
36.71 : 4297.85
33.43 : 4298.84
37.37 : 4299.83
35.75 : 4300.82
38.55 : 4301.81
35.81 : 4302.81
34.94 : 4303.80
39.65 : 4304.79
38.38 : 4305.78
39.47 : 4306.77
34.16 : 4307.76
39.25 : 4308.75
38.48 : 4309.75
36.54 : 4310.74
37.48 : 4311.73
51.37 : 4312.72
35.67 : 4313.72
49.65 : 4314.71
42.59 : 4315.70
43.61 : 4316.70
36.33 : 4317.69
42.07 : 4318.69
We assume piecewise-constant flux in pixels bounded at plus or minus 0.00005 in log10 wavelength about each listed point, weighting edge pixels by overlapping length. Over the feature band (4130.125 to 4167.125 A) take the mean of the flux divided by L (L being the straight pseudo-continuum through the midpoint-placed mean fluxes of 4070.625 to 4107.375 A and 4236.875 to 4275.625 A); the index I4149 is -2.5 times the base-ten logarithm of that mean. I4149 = 0.12 mag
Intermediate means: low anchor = 39.3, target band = 33.5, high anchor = 33.6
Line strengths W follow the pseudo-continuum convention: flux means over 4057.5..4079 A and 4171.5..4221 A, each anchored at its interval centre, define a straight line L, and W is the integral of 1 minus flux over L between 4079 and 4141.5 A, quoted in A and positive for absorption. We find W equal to -4.9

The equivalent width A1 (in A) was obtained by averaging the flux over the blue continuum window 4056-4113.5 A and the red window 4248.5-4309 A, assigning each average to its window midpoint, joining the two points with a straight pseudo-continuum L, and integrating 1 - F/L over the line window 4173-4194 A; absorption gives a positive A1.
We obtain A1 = 1.5 A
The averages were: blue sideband 37.6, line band 33.7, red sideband 35.2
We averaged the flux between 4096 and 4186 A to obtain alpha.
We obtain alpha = 35.3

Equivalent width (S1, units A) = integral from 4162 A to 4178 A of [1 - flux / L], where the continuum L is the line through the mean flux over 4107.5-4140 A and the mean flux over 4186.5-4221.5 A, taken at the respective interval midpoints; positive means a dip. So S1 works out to -0.18 A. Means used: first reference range 36.5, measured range 35.6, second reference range 34.3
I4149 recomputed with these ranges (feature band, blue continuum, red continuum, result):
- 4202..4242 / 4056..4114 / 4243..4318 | 0.05 mag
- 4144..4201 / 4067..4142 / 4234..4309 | 0.12 mag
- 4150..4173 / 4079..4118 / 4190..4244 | 0.13 mag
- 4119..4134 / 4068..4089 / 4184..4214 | -0.15 mag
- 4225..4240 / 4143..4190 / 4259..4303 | 0.02 mag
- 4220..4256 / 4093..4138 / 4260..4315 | 0.09 mag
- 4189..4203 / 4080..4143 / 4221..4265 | 0.05 mag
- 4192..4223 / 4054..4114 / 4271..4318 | 0.08 mag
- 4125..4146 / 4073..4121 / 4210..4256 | 0.01 mag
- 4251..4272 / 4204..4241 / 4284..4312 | 0.07 mag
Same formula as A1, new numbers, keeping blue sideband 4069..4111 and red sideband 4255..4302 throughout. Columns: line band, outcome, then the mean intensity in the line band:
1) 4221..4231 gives 0.3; 34.7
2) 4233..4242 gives 0.3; 34.3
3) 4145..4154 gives 1.4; 31.3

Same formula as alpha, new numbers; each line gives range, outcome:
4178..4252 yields 33.8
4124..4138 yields 38.7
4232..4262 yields 33.4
